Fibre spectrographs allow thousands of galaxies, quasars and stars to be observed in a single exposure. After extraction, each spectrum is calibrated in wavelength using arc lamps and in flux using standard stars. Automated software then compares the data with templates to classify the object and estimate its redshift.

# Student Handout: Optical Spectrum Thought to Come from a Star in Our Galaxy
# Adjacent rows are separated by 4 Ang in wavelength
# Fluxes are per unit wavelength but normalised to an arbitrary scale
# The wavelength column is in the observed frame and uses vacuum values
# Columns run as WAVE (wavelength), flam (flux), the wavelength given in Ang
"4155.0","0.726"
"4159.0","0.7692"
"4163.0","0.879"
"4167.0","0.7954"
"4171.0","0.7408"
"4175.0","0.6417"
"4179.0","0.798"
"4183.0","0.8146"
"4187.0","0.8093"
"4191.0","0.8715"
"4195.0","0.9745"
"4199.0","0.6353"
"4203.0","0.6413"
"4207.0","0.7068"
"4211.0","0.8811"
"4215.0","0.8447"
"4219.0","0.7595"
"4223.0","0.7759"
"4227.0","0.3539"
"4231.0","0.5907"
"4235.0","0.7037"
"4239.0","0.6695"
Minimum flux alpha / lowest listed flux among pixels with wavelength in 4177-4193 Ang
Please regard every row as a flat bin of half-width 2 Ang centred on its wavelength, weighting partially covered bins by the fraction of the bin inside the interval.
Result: 0.798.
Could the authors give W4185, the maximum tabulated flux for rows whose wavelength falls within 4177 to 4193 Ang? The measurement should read 0.8715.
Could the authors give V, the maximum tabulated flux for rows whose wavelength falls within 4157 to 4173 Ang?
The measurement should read 0.879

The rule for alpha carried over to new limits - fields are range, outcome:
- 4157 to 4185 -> 0.6417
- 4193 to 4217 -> 0.6353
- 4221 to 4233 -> 0.3539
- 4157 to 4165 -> 0.7692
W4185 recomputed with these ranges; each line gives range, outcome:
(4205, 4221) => 0.8811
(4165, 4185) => 0.8146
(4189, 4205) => 0.9745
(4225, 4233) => 0.5907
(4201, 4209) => 0.7068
